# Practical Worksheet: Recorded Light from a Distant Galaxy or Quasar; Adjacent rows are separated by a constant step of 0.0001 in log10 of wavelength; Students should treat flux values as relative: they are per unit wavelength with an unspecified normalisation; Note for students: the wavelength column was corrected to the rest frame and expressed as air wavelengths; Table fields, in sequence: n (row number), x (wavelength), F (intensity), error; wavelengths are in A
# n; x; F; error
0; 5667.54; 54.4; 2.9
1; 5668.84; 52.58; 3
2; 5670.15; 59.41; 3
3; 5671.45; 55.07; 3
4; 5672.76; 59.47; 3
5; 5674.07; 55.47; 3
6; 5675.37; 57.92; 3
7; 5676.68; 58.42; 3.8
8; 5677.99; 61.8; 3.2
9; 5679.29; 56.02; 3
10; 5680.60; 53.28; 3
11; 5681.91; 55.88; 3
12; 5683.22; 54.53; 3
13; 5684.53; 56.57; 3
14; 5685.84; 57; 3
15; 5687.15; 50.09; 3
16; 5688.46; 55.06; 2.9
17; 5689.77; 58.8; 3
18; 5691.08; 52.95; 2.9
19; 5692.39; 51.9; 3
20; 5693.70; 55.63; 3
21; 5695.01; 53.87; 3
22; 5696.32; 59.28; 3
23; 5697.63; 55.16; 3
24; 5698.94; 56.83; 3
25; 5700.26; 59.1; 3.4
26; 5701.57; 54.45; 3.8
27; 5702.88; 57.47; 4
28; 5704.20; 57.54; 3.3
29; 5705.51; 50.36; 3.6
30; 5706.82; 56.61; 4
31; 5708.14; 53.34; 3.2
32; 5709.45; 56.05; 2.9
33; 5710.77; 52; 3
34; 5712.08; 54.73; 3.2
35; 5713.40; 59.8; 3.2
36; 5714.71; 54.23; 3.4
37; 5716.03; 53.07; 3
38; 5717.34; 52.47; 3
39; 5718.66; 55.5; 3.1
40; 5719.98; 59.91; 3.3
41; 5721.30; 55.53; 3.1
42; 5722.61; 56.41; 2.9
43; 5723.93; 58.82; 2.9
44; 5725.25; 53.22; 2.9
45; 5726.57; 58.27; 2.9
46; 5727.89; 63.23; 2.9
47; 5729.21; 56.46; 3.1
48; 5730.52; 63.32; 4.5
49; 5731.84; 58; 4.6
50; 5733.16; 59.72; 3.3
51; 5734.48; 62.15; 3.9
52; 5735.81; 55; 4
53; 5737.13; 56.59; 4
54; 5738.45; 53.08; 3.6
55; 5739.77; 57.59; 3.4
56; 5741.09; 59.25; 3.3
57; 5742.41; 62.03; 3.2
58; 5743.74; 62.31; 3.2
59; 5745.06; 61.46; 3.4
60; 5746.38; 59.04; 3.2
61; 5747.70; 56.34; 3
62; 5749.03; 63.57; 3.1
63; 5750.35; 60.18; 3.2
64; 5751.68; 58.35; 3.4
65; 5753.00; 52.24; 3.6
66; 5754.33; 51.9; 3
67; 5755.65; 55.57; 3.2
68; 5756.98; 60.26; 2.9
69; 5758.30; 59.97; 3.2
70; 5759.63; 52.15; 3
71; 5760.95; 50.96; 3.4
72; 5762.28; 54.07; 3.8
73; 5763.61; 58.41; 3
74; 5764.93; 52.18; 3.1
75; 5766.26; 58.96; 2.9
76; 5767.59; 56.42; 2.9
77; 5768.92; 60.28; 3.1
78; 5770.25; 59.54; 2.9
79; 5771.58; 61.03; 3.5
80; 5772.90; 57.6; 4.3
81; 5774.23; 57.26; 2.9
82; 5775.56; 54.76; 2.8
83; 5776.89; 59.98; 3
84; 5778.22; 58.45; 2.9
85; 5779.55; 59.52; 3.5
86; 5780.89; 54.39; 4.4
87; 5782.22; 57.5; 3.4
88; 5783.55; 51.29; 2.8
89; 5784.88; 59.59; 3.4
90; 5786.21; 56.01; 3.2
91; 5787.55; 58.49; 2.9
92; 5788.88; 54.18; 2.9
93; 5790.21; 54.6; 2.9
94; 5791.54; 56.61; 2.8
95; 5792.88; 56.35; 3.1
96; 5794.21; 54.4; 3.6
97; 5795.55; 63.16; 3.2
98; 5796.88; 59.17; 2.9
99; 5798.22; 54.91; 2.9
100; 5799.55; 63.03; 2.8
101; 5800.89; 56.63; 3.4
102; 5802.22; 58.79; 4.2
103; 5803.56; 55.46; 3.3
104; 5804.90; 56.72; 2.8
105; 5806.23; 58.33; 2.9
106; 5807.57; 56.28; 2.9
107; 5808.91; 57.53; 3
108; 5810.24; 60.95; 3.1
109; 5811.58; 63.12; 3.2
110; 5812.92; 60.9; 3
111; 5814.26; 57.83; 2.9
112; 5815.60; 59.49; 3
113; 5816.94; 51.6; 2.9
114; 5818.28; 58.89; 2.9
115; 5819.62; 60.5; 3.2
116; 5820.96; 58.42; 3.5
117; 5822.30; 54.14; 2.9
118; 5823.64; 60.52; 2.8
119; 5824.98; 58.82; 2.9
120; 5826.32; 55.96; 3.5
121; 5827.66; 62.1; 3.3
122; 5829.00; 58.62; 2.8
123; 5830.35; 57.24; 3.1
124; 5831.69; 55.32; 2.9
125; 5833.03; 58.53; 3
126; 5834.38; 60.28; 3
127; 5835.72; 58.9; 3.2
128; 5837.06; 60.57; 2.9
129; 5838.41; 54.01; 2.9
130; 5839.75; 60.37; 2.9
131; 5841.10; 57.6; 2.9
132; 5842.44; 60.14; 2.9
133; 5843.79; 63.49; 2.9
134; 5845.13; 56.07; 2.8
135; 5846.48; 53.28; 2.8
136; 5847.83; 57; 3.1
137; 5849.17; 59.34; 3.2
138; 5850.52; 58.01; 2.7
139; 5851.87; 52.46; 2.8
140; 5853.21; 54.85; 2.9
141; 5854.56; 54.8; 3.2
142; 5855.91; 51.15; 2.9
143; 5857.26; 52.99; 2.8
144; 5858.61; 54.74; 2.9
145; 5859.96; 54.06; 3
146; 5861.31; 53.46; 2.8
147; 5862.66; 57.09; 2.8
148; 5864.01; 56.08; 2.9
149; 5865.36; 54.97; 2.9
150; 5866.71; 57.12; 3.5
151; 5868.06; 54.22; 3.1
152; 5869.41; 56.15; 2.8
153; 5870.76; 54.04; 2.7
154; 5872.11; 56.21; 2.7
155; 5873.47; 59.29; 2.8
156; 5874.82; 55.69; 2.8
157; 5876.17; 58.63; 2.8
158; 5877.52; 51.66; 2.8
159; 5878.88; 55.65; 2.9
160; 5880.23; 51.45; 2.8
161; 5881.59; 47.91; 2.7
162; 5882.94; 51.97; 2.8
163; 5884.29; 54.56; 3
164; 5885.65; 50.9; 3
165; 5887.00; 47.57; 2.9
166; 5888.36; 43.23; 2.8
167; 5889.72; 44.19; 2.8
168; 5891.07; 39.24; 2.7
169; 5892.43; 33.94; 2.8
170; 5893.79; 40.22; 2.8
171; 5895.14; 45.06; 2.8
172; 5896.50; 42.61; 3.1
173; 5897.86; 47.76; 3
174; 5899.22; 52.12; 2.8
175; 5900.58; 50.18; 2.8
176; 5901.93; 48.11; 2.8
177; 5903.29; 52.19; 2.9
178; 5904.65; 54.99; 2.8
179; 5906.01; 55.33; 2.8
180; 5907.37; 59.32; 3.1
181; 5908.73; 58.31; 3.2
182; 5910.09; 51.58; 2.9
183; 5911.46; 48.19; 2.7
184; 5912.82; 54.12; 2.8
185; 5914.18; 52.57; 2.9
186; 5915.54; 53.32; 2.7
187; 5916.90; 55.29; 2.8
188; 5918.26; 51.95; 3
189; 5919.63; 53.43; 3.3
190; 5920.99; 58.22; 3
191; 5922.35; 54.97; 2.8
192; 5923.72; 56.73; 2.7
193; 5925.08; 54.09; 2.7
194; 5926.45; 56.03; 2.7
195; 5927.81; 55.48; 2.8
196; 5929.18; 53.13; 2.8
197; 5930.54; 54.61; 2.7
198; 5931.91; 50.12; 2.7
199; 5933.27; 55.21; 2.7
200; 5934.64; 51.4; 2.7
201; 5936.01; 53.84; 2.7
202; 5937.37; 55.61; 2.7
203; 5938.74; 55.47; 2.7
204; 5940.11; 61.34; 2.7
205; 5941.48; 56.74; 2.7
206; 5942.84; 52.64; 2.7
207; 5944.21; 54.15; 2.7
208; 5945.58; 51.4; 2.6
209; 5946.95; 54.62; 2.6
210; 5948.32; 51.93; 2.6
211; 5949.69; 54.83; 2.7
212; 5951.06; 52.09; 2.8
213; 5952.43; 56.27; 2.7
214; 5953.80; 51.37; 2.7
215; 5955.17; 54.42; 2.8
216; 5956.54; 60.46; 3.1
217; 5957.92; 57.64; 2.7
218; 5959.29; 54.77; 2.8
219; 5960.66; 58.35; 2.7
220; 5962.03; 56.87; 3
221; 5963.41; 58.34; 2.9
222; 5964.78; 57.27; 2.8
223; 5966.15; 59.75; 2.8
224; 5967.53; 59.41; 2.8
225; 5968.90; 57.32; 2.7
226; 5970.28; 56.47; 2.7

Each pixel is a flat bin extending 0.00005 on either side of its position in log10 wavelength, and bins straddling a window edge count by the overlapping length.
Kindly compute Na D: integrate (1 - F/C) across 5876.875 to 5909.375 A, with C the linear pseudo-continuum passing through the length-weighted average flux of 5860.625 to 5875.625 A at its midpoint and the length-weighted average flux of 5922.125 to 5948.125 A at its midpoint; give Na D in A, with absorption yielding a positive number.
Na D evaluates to 3.7 A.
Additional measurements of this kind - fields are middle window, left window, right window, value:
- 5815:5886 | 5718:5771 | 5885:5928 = -4.26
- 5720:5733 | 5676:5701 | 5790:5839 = -0.40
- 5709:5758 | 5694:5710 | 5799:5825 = -0.83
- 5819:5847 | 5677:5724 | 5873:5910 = -3.57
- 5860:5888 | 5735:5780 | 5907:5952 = 0.63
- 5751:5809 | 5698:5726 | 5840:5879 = -1.20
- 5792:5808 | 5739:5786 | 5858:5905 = -0.66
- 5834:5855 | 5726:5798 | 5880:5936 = -1.42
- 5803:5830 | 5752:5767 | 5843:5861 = -1.41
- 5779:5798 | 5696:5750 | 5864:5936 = -0.47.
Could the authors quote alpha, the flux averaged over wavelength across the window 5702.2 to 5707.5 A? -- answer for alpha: 55.5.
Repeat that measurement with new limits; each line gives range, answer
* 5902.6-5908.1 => 55.5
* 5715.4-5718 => 52.9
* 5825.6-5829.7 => 58.8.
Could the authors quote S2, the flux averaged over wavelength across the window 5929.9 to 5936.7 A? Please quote 53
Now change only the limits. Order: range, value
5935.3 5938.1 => 54.7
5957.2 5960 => 56.2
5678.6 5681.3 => 54.9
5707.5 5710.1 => 54.8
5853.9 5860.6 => 53.5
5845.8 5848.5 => 55.1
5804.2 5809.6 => 57.3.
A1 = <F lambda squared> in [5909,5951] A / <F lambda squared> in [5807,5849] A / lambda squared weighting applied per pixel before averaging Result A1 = 1.0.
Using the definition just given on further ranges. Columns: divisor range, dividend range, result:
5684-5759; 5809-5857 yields 1.06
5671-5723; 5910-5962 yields 1.06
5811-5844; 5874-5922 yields 0.89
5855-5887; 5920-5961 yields 1.04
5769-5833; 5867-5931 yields 0.93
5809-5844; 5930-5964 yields 0.98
